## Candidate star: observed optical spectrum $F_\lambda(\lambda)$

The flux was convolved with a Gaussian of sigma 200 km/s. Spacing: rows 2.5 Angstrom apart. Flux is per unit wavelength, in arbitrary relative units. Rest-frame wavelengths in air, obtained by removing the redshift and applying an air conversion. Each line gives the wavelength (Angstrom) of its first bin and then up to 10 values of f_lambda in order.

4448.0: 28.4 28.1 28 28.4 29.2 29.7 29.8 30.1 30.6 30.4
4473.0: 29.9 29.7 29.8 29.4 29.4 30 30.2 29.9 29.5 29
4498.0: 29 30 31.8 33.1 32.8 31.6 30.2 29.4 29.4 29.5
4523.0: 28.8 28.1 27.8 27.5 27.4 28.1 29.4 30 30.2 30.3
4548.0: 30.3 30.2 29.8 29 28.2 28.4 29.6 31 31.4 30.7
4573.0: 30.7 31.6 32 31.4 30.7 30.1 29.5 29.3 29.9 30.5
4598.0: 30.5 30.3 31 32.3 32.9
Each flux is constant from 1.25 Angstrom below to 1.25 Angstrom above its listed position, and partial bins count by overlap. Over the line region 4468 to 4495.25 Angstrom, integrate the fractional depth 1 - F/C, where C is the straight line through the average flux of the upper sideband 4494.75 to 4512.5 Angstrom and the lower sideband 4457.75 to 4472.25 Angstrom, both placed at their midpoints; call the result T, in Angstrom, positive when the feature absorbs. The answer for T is 0.6 Angstrom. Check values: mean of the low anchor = 30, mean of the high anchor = 31.1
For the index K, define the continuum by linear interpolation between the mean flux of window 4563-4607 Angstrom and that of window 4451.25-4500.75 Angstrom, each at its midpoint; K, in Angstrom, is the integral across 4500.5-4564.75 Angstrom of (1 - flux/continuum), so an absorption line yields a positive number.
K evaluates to 1.1 Angstrom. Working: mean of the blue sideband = 29.6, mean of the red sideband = 30.7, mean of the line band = 29.7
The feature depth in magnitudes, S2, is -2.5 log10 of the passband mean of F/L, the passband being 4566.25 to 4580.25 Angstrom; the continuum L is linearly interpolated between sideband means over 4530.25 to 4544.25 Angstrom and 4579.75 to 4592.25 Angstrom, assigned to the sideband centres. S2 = -0.05 mag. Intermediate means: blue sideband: 28.9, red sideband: 30.1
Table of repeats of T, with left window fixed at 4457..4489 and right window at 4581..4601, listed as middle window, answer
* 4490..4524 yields -0.4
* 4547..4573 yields 0.1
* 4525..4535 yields 0.8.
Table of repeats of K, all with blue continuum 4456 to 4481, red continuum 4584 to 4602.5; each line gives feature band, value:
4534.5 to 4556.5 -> 0.2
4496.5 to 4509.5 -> -0.6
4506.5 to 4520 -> -0.3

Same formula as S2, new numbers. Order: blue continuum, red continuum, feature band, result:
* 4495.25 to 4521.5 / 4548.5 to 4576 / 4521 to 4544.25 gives 0.06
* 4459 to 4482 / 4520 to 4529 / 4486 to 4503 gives -0.02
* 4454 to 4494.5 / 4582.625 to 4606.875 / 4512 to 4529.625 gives 0.04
